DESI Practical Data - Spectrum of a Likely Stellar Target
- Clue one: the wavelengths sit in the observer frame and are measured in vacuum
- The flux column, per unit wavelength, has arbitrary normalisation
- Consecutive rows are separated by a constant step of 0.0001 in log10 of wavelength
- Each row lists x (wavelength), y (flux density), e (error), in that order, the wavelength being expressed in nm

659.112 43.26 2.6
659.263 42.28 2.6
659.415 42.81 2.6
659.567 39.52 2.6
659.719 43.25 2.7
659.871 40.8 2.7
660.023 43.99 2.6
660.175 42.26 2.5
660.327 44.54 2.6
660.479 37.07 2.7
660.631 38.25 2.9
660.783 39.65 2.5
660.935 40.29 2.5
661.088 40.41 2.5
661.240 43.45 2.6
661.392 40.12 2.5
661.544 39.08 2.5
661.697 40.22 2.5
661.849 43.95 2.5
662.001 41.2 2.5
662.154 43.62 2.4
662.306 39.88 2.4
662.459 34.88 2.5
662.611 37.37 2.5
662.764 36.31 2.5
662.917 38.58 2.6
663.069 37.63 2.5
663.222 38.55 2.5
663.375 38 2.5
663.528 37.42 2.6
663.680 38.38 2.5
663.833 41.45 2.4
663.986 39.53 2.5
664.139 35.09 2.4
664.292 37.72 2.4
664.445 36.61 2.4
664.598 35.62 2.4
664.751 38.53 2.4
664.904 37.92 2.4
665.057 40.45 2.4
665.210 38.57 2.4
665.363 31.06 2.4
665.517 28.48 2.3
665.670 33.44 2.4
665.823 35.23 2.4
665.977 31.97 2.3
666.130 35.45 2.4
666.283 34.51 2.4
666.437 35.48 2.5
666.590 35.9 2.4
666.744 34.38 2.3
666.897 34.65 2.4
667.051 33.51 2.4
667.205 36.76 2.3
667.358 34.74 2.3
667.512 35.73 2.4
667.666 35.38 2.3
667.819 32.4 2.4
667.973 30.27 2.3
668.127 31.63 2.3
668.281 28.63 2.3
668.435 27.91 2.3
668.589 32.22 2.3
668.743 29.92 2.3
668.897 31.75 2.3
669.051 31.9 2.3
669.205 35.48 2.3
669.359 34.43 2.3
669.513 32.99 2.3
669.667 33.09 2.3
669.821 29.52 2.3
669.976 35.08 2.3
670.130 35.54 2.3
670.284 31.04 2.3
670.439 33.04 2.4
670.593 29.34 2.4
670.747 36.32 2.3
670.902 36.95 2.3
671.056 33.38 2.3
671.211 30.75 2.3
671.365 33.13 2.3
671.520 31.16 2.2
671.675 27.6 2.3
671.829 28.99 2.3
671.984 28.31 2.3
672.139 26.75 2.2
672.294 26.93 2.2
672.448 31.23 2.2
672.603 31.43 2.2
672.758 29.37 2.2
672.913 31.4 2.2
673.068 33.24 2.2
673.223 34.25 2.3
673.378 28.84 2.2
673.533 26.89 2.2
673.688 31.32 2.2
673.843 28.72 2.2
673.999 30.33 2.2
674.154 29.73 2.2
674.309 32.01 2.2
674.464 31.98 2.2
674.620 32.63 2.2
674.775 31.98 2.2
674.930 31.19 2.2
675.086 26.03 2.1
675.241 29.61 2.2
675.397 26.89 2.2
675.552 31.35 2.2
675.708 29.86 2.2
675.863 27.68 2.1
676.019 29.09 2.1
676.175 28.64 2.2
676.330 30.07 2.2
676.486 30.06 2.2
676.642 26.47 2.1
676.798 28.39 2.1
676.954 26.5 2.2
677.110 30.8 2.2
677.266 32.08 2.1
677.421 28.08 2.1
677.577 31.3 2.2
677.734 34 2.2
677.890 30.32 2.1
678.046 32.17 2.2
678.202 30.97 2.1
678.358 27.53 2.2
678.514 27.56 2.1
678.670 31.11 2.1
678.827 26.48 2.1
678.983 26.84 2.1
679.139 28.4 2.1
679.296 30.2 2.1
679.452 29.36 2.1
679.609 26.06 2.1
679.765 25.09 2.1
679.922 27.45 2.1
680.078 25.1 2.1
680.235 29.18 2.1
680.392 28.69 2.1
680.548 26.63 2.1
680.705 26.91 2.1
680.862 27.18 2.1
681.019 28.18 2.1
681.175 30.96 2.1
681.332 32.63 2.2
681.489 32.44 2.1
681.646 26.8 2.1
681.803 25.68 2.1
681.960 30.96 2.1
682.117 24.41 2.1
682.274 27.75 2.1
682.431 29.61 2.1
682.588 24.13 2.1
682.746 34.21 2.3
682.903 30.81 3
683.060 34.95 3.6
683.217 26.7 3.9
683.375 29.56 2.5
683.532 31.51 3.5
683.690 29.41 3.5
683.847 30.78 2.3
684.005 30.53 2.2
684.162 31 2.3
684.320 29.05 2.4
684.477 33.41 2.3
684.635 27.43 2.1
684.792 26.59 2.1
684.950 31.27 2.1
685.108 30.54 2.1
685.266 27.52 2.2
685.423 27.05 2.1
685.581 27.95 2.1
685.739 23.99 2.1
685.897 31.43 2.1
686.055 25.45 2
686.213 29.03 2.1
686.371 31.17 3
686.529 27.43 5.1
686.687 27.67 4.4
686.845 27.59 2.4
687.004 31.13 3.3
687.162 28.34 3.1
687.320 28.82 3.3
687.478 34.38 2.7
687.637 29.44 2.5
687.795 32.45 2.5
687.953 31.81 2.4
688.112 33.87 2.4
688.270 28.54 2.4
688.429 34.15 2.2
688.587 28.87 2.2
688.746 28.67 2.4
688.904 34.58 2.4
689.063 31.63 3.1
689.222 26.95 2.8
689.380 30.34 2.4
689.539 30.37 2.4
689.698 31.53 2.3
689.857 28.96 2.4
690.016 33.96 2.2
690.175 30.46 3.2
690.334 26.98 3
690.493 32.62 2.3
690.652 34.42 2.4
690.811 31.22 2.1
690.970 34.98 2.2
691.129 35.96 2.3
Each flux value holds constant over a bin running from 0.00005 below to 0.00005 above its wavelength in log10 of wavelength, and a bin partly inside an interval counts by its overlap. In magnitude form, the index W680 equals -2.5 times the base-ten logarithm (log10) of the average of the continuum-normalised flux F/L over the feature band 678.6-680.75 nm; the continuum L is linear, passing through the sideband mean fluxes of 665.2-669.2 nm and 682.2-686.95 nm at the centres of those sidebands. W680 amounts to 0.098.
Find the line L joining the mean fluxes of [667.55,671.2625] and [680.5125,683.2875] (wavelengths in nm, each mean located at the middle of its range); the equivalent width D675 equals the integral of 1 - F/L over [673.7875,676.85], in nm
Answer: 0.118 nm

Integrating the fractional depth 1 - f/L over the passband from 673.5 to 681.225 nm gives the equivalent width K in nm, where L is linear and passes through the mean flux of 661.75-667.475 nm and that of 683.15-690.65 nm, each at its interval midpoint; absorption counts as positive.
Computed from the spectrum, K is 0.88 nm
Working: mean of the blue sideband 36.8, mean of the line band 29.1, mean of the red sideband 29.9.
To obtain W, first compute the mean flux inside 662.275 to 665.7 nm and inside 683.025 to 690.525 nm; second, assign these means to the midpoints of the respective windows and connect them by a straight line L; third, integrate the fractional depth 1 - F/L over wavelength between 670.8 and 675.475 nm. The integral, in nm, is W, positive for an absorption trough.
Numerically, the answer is 0.51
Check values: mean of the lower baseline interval 37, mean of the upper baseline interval 29.9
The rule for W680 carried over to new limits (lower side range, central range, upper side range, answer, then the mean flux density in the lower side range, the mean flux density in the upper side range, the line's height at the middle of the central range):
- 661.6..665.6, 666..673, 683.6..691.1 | 0.12 mag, 38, 30.2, 36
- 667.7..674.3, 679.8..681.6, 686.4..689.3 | 0.08 mag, 31.3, 30.4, 30.8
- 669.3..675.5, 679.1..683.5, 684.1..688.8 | 0.06 mag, 31.1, 29.5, 30.1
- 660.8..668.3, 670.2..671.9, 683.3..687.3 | 0.08 mag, 36.8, 29.1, 34.4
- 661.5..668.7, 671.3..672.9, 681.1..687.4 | 0.14 mag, 36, 29.2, 33.5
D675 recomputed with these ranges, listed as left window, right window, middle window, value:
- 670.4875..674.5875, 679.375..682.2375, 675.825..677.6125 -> 0.018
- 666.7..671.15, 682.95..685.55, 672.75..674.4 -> 0.074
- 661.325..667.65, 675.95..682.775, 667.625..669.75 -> 0.167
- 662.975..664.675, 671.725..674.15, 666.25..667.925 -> 0.009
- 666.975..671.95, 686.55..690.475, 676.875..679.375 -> 0.152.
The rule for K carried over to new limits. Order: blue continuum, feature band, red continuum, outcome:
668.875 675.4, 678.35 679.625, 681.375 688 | 0.08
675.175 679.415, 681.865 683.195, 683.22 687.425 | -0.01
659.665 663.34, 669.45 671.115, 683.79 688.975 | 0.15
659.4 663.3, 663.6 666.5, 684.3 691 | 0.21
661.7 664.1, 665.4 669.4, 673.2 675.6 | 0.28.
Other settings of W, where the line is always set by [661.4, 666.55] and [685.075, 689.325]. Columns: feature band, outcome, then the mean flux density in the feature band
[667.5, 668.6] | 0.14 nm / 31.5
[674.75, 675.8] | 0.13 nm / 29.4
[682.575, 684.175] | 0.02 nm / 30.5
